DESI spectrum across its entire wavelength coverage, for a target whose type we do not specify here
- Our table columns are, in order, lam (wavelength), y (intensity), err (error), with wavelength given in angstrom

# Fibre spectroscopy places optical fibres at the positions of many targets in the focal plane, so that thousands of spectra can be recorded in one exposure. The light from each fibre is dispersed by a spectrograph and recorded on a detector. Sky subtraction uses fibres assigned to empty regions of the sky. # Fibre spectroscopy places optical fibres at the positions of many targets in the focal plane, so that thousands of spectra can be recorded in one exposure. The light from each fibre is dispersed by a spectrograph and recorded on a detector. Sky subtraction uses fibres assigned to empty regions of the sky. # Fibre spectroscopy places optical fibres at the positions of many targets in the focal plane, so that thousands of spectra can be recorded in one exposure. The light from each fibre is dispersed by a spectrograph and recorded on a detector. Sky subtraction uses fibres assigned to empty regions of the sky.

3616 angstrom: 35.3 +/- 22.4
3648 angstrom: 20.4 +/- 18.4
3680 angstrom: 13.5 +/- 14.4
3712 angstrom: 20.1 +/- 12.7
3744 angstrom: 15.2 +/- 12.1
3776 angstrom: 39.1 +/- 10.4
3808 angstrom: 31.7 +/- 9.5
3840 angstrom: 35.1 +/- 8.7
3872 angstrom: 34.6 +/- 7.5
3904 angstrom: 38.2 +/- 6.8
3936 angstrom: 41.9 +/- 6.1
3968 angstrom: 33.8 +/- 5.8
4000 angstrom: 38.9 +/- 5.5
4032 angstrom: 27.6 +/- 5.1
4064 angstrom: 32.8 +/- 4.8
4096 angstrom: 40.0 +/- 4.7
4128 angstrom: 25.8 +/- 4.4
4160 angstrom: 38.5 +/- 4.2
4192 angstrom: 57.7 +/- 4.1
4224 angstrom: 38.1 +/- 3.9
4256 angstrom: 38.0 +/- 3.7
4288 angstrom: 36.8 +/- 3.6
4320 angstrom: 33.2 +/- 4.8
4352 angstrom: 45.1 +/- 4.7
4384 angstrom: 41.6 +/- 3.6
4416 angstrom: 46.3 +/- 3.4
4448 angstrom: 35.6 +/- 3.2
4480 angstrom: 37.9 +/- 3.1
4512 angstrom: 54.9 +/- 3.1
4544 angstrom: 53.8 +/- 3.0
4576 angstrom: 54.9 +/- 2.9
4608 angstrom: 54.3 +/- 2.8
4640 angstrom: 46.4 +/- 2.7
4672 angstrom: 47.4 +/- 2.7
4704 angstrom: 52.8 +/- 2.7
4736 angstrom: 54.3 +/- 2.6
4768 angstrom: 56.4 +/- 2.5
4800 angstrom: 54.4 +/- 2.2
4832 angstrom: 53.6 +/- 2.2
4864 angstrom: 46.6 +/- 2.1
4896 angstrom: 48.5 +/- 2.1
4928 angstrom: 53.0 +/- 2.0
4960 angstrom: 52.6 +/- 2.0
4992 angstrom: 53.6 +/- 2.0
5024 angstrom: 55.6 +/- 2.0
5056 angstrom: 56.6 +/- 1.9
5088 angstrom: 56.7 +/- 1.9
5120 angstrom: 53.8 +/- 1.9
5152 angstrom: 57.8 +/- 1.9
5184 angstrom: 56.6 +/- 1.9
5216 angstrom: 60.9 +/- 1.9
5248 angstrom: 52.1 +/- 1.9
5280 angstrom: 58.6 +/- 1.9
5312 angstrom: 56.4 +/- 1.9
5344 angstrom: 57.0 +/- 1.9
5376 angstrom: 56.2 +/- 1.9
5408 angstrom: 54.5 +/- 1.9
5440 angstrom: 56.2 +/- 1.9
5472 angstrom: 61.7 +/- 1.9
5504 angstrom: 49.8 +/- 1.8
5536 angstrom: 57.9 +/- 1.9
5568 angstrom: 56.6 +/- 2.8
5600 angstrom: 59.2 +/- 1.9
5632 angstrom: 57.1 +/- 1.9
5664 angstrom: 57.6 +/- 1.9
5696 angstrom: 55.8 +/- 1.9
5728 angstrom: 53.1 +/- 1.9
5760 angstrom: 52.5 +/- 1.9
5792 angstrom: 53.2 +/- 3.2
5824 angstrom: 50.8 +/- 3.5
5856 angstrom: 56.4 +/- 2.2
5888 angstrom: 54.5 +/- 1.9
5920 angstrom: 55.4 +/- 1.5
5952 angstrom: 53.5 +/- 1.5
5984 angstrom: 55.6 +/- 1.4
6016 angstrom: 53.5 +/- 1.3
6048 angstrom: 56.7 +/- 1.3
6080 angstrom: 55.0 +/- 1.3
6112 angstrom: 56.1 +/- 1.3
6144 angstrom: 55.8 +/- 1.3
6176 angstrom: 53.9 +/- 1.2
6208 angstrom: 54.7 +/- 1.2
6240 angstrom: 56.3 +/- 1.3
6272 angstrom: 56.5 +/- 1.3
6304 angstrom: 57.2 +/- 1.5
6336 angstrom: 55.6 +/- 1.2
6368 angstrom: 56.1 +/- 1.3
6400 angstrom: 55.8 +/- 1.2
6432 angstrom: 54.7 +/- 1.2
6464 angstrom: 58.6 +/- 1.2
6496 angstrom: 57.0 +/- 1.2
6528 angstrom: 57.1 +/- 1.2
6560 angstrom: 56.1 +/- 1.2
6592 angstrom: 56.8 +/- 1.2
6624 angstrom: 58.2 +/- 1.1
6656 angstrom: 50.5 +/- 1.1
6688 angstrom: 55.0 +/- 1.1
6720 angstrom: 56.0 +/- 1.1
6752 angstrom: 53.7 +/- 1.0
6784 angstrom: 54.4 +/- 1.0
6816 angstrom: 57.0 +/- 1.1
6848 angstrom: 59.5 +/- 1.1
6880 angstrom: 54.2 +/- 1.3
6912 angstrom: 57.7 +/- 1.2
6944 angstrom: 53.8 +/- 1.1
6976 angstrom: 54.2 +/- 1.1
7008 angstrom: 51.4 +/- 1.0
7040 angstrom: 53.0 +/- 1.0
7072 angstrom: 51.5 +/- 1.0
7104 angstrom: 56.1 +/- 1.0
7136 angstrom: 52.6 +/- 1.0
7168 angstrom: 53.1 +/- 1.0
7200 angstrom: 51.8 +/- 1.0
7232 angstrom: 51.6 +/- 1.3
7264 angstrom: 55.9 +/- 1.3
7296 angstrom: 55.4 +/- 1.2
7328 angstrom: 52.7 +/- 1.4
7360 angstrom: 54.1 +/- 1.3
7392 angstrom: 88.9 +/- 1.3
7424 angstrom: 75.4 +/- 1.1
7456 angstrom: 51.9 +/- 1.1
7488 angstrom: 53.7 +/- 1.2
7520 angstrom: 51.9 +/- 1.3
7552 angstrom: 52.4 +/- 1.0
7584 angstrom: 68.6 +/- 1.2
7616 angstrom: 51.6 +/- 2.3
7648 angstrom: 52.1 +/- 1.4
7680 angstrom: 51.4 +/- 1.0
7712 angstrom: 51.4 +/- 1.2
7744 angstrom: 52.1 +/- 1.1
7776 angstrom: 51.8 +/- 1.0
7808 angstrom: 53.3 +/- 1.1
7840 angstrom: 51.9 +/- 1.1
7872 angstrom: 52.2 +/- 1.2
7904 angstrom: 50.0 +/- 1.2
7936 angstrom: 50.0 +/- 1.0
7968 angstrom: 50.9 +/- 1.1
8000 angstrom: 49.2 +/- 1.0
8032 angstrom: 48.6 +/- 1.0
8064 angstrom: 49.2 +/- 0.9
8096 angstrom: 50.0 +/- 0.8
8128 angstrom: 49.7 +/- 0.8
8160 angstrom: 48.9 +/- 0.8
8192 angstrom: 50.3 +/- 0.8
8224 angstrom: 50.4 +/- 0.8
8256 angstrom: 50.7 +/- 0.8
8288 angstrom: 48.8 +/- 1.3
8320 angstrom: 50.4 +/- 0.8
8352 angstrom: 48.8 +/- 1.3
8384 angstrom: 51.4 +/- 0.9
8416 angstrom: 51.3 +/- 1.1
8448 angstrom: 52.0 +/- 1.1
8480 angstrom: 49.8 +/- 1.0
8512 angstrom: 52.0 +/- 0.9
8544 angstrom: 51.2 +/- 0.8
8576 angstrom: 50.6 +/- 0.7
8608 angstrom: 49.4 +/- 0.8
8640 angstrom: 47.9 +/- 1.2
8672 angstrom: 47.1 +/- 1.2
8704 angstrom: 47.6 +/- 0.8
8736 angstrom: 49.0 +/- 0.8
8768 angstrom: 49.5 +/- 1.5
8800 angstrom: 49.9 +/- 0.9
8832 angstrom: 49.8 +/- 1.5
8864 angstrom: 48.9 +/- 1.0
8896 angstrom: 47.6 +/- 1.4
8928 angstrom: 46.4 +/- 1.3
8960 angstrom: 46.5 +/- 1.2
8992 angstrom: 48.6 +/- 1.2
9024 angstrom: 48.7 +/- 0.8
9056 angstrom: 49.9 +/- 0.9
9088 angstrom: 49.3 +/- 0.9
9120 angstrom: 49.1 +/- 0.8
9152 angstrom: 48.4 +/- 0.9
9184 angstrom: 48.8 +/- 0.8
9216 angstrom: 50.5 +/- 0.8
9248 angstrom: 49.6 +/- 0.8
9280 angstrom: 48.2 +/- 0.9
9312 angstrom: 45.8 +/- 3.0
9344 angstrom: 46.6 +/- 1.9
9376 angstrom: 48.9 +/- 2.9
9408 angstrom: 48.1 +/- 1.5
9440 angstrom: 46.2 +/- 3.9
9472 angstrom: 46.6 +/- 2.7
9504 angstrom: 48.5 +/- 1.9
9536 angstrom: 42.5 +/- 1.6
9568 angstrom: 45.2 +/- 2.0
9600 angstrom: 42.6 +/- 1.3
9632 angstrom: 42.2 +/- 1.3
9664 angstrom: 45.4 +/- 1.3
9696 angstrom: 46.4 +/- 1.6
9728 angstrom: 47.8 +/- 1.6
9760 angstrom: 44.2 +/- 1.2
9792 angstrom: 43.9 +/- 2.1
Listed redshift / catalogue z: 0.128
